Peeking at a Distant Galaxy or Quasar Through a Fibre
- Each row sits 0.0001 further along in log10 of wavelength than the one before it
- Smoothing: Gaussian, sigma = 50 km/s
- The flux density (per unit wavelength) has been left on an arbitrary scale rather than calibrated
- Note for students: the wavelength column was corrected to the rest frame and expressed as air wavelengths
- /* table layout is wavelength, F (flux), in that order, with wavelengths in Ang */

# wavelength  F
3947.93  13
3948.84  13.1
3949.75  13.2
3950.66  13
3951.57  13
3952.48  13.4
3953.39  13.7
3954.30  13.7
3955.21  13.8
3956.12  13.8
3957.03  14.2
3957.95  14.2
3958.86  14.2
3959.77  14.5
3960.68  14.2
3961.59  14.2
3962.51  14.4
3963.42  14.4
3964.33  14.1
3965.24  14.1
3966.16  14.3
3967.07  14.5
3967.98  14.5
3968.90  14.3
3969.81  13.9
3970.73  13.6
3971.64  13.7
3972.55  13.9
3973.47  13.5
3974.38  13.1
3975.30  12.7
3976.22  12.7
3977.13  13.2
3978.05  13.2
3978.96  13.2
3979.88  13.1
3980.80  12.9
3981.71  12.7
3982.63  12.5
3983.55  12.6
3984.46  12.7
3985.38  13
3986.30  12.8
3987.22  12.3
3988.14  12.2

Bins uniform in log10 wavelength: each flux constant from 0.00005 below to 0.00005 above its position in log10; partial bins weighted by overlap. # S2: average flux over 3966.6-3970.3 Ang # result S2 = 14.3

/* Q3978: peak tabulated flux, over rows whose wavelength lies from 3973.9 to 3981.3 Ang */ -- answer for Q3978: 13.2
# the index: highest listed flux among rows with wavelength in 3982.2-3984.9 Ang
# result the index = 12.7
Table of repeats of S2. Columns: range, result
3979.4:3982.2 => 12.9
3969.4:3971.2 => 13.7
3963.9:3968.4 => 14.3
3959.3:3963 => 14.3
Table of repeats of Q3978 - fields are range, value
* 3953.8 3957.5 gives 14.2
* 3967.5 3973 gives 14.5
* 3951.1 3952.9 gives 13.4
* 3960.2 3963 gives 14.4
